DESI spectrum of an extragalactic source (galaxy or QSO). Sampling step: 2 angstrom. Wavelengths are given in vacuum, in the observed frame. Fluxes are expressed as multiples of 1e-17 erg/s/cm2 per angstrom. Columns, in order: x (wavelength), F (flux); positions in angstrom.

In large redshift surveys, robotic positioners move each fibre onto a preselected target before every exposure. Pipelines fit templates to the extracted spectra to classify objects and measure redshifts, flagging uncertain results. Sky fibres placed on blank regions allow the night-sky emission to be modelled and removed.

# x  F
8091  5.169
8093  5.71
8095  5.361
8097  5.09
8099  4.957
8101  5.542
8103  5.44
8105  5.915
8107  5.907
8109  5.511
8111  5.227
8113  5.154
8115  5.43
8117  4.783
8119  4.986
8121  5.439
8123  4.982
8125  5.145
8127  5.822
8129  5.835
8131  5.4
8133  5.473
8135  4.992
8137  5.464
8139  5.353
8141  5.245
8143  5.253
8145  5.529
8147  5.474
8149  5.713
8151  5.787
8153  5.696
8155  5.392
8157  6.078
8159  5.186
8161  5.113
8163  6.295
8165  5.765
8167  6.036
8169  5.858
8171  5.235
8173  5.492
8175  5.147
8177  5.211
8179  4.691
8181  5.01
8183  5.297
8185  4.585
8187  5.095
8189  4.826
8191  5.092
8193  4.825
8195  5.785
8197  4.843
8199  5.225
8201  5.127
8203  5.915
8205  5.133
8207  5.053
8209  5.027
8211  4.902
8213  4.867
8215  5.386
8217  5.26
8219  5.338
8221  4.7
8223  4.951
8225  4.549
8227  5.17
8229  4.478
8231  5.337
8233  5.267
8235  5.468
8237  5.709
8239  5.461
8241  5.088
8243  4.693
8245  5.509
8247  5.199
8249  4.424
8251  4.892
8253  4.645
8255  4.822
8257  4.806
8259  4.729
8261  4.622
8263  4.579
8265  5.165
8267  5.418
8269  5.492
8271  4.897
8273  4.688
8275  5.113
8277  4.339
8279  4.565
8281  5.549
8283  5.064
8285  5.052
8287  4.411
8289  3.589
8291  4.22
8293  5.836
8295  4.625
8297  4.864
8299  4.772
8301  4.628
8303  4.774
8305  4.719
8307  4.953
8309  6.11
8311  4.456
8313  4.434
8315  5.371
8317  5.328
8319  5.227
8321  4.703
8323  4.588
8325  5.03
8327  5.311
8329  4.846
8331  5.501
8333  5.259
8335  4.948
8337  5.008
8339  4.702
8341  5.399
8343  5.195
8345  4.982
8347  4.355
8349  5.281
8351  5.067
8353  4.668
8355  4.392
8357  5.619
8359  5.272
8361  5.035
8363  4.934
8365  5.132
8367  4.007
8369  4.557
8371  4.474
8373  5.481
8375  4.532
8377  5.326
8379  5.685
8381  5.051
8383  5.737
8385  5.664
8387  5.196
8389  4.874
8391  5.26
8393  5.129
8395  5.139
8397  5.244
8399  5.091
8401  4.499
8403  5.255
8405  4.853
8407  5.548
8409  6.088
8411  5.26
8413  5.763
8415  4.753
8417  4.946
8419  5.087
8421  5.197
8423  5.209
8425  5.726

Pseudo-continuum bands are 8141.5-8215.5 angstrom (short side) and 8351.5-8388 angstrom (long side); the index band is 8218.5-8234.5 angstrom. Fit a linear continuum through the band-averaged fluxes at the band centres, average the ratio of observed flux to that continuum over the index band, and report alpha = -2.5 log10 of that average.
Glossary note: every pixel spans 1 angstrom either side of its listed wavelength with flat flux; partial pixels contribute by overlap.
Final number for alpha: 0.058 mag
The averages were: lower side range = 5.32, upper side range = 5.04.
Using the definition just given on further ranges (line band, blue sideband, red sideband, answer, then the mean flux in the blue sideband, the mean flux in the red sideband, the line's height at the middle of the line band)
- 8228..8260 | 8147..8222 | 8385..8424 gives 0.050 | 5.3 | 5.19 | 5.27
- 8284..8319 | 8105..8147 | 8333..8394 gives 0.060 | 5.36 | 5.04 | 5.12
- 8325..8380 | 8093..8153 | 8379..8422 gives 0.055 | 5.4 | 5.23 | 5.26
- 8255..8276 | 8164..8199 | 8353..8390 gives 0.043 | 5.22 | 5.04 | 5.14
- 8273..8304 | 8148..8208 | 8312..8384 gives 0.082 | 5.35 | 5.01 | 5.13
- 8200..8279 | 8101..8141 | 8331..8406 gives 0.041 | 5.38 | 5.04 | 5.22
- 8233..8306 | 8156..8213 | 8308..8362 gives 0.051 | 5.27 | 5.04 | 5.14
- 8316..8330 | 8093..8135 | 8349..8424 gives 0.036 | 5.37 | 5.11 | 5.17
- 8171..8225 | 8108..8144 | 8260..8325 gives 0.005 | 5.31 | 4.88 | 5.12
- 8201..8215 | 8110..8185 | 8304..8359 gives 0.022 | 5.39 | 5.02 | 5.27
